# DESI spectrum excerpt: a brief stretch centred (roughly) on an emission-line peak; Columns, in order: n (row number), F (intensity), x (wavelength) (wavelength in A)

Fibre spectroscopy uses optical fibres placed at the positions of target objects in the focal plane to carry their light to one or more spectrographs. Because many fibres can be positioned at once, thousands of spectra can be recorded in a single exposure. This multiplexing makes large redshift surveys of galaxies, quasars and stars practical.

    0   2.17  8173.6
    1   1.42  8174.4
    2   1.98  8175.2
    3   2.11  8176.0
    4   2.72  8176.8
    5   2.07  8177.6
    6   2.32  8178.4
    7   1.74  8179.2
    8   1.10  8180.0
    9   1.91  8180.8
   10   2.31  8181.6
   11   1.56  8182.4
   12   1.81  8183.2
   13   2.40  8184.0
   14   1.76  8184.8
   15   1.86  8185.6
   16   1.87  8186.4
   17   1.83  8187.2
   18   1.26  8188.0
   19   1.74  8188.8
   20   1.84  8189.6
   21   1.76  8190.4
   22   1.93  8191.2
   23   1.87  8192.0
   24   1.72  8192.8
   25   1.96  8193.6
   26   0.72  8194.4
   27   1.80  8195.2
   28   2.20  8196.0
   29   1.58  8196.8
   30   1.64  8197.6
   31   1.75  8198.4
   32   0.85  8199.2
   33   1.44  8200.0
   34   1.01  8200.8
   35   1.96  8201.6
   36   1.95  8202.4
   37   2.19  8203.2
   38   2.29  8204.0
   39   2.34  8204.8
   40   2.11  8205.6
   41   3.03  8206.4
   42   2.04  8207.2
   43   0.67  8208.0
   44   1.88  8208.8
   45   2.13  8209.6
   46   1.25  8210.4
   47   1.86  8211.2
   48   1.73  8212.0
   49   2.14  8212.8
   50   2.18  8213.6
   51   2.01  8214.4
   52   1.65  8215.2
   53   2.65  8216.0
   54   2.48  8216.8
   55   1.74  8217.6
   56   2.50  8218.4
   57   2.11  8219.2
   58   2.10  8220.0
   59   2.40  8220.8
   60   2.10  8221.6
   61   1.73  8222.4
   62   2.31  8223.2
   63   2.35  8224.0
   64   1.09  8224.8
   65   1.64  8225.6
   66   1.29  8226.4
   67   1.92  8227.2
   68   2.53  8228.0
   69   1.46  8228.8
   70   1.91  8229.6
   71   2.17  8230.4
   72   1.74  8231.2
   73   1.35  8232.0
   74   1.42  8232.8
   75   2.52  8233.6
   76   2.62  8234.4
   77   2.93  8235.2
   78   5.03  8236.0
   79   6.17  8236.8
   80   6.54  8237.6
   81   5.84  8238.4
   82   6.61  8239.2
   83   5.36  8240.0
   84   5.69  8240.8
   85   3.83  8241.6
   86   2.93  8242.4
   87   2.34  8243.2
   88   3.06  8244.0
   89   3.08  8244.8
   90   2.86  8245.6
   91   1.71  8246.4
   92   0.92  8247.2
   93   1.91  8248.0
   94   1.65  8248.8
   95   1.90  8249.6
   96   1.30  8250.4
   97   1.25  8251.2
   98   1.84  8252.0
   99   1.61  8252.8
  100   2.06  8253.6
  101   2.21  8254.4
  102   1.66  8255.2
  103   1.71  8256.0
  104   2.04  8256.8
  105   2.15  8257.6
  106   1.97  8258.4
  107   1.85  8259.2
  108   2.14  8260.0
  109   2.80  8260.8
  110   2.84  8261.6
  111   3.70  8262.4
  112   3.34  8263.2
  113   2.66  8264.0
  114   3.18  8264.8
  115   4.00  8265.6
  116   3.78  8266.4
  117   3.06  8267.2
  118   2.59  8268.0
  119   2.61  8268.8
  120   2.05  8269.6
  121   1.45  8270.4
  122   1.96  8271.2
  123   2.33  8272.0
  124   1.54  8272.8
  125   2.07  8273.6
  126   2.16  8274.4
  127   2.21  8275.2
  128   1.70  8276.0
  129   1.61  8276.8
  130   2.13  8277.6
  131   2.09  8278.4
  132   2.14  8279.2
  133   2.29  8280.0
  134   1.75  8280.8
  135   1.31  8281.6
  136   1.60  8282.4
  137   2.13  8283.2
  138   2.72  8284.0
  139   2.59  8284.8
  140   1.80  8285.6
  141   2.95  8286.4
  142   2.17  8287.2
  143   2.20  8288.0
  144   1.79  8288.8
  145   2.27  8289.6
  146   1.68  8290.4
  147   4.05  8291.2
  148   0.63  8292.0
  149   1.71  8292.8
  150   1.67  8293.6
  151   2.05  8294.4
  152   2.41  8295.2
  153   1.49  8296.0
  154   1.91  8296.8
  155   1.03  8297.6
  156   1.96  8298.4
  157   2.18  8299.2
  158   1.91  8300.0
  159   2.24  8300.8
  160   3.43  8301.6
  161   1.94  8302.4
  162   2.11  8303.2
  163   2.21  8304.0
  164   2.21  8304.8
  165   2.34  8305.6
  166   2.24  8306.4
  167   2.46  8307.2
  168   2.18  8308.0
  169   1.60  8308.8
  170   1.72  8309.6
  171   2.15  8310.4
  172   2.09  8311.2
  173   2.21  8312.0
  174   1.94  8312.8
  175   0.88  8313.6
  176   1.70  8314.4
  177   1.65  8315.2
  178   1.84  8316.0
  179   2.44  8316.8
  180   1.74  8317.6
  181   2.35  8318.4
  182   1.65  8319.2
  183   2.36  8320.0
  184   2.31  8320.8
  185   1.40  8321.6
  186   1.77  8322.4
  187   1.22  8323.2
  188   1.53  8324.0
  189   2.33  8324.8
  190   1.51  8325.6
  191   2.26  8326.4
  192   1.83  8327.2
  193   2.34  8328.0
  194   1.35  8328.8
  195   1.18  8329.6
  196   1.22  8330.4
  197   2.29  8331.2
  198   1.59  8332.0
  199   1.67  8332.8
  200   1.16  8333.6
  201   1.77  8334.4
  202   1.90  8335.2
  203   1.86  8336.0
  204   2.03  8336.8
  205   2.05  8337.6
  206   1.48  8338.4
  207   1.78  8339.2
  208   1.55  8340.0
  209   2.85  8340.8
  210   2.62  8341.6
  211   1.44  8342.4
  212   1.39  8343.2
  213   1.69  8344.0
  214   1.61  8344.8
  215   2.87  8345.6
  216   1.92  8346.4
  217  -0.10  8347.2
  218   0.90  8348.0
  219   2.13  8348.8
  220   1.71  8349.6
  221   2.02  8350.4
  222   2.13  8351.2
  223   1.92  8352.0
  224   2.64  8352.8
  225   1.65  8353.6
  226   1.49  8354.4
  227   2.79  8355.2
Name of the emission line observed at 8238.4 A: H-alpha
